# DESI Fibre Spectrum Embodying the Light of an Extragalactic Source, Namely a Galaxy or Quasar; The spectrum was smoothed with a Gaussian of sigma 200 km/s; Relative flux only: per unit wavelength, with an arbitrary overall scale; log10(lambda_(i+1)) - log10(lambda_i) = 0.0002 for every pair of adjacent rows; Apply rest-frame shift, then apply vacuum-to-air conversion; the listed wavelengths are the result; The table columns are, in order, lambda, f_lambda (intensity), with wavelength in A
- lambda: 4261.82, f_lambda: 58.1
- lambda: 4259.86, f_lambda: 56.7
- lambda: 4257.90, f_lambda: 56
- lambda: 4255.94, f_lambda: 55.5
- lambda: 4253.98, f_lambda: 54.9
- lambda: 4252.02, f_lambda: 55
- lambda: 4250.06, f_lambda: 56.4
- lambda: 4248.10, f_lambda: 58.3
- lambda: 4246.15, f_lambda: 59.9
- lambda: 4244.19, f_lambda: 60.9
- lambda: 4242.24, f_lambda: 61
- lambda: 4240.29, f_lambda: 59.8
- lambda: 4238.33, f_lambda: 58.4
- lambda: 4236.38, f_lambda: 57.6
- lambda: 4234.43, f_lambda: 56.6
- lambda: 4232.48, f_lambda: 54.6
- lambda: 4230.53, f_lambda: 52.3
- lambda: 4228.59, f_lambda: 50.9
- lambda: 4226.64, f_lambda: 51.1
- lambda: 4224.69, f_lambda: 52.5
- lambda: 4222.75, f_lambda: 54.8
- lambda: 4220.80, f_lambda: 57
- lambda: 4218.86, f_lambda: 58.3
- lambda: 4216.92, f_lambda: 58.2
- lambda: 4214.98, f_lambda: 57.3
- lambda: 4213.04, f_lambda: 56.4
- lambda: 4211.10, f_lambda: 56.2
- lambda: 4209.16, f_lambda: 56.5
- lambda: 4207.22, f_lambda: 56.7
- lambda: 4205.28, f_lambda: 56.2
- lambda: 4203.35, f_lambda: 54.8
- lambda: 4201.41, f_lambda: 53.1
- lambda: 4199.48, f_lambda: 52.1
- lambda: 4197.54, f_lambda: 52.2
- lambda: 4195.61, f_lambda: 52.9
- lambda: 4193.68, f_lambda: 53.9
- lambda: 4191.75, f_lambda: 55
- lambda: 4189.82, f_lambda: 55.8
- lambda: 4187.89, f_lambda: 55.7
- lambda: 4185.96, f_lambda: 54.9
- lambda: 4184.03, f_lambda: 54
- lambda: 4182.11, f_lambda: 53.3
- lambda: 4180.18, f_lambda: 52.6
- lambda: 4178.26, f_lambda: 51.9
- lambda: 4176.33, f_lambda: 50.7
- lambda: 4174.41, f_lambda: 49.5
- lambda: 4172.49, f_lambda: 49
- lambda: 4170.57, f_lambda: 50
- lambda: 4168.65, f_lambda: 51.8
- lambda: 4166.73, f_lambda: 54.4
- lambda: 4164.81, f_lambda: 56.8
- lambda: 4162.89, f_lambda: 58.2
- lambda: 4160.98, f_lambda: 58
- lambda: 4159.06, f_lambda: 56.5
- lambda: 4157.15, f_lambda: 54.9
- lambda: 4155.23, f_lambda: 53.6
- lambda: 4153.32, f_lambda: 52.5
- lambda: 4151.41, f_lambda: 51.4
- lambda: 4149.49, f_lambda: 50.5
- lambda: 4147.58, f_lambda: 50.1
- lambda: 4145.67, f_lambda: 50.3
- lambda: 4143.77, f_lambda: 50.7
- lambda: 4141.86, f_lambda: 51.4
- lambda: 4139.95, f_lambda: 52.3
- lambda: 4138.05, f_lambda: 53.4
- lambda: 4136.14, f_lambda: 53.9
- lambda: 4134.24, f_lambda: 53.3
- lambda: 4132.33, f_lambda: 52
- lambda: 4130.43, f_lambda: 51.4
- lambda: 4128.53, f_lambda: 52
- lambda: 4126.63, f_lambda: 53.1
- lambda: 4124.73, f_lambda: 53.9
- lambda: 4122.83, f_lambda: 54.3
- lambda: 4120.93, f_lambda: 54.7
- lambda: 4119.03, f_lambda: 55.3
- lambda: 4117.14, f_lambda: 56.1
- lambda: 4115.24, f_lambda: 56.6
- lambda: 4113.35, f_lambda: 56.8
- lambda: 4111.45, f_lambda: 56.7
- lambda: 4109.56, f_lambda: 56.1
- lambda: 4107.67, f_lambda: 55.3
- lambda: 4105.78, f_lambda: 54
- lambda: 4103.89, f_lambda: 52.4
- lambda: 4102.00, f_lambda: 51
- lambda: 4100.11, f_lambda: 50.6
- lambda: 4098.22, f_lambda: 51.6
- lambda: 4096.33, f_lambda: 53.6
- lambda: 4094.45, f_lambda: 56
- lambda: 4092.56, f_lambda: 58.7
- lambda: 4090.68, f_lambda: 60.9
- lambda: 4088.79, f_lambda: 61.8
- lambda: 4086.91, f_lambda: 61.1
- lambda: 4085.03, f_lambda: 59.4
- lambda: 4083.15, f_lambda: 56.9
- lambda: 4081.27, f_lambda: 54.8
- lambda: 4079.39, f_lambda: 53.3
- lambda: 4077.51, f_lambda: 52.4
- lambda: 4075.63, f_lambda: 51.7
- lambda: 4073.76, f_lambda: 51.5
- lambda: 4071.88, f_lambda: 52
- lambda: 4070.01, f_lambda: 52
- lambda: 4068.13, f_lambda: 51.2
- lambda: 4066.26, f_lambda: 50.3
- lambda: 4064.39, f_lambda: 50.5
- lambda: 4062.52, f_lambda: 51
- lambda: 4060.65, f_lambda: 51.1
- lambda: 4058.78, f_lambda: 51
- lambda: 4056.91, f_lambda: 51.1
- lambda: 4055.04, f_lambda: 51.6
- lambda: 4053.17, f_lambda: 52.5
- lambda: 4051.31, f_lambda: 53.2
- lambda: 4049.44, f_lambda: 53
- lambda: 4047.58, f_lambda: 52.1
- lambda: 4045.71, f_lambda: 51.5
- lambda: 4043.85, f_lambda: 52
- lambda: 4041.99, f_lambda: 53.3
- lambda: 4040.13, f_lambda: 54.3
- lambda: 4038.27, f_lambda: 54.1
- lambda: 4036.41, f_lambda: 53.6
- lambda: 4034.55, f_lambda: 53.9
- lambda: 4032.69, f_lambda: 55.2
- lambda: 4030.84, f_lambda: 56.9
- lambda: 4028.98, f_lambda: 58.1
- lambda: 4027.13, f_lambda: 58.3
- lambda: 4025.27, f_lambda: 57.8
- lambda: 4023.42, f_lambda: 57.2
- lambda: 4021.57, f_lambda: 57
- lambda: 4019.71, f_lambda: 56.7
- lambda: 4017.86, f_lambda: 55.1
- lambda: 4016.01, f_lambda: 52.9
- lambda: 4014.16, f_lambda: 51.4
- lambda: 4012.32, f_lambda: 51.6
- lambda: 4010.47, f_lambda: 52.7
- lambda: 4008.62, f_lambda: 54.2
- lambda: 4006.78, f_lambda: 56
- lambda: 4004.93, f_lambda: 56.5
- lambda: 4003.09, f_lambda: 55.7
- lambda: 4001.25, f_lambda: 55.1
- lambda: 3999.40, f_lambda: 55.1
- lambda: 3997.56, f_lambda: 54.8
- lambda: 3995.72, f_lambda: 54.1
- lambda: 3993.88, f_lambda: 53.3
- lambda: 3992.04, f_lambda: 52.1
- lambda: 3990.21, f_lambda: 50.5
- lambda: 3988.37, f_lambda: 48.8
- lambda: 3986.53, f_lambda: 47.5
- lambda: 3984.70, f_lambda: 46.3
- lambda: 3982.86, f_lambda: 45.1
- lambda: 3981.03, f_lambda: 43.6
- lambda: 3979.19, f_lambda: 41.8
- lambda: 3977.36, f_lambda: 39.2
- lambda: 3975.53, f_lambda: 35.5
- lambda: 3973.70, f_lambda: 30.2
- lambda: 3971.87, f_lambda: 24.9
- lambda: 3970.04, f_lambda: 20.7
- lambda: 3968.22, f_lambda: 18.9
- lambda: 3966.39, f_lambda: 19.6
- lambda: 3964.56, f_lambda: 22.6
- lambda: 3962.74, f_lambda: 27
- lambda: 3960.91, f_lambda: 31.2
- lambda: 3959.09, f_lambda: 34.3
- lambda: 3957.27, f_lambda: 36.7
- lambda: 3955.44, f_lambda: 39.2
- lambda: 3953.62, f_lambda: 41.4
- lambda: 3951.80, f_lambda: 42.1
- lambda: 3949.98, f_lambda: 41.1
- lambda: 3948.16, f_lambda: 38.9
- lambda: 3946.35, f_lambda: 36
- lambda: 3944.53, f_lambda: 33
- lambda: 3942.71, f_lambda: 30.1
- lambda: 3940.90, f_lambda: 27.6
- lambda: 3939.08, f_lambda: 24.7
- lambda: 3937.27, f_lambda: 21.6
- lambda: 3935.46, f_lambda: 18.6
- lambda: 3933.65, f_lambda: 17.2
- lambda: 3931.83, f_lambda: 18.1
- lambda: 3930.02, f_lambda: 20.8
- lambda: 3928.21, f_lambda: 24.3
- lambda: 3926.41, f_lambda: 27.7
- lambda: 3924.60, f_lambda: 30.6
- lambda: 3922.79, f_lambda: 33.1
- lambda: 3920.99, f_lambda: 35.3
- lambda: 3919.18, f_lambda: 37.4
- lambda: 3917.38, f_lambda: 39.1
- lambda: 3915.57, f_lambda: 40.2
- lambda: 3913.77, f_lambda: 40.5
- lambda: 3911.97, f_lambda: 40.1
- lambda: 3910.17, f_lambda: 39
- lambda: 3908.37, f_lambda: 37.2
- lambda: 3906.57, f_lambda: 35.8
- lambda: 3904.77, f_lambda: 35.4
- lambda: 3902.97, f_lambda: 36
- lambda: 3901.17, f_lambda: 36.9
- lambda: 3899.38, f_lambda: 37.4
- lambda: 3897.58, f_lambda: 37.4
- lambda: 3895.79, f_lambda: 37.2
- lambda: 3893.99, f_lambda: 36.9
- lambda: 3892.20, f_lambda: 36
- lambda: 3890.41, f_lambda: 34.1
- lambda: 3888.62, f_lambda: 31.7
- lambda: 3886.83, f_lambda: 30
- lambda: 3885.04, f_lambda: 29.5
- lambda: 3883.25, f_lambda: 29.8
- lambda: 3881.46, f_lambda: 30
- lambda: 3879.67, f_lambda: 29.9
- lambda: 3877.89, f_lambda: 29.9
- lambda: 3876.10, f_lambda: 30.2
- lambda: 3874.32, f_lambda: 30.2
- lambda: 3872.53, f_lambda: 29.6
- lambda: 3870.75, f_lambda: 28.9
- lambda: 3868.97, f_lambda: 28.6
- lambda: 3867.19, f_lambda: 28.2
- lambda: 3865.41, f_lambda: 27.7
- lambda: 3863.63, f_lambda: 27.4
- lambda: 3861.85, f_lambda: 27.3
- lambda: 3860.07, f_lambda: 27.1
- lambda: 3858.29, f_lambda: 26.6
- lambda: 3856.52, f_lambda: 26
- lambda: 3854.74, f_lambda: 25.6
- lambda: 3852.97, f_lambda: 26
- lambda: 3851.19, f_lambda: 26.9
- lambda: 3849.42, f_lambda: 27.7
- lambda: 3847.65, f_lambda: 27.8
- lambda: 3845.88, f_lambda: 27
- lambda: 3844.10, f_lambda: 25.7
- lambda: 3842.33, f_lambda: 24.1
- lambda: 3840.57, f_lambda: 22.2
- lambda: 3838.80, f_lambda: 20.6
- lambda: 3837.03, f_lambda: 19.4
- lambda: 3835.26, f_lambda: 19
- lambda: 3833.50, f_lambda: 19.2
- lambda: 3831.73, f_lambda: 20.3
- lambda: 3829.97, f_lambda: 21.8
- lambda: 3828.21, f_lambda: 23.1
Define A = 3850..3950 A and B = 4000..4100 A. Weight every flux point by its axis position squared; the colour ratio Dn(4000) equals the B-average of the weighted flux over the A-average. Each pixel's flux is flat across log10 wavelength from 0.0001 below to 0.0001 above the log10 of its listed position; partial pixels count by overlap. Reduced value 1.9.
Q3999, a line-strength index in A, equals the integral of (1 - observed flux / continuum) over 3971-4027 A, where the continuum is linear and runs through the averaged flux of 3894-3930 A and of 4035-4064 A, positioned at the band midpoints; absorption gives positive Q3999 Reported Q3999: -4.3 A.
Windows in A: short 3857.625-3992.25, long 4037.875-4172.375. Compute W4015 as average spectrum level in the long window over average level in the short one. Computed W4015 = 1.63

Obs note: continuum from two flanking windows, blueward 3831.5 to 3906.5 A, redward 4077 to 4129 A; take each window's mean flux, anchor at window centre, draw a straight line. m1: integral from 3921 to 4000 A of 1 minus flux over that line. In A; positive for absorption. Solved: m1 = 9.61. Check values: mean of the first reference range 28.9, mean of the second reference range 55.4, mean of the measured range 34.9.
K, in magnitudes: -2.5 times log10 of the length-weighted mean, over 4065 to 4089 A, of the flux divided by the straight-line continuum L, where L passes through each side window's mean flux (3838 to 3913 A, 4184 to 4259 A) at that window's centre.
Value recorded -0.196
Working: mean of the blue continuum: 30.6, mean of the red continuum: 55.8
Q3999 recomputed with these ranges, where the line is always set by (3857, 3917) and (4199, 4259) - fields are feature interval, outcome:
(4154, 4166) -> -1.1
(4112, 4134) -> -2.4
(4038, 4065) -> -5.0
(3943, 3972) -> 4.4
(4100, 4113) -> -1.7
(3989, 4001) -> -3.9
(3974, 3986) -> -0.7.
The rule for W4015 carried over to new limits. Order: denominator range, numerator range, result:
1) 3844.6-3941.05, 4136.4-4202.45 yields 1.74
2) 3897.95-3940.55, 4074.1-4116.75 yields 1.76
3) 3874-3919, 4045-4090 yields 1.52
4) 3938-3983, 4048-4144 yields 1.64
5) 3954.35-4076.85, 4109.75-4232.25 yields 1.12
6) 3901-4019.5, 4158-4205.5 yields 1.39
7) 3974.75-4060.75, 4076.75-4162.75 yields 1.04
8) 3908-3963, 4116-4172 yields 1.65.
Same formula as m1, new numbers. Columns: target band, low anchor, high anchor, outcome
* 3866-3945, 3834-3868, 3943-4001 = -0.7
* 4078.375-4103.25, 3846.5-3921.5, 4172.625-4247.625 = -5.0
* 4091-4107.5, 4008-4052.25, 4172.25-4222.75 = 0.2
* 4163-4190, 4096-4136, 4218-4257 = 1.0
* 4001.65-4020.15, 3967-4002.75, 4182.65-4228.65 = -4.1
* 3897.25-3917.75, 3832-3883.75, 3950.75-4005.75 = -3.5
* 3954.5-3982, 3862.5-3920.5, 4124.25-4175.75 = 5.8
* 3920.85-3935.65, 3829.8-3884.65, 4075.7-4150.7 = 3.9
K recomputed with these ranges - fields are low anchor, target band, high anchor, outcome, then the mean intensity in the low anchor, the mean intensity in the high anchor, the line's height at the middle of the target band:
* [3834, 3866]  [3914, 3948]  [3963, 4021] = 0.242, 25.1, 45.2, 36.6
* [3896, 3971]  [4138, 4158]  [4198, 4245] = -0.044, 31.9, 55.9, 49.8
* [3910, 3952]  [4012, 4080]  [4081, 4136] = -0.148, 31.2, 55.2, 46.7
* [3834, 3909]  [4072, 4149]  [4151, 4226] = -0.129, 29.5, 54.4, 48.2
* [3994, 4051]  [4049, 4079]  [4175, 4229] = 0.060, 54.6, 54.5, 54.6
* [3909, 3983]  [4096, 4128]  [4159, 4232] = -0.162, 31.8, 54.2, 46.7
